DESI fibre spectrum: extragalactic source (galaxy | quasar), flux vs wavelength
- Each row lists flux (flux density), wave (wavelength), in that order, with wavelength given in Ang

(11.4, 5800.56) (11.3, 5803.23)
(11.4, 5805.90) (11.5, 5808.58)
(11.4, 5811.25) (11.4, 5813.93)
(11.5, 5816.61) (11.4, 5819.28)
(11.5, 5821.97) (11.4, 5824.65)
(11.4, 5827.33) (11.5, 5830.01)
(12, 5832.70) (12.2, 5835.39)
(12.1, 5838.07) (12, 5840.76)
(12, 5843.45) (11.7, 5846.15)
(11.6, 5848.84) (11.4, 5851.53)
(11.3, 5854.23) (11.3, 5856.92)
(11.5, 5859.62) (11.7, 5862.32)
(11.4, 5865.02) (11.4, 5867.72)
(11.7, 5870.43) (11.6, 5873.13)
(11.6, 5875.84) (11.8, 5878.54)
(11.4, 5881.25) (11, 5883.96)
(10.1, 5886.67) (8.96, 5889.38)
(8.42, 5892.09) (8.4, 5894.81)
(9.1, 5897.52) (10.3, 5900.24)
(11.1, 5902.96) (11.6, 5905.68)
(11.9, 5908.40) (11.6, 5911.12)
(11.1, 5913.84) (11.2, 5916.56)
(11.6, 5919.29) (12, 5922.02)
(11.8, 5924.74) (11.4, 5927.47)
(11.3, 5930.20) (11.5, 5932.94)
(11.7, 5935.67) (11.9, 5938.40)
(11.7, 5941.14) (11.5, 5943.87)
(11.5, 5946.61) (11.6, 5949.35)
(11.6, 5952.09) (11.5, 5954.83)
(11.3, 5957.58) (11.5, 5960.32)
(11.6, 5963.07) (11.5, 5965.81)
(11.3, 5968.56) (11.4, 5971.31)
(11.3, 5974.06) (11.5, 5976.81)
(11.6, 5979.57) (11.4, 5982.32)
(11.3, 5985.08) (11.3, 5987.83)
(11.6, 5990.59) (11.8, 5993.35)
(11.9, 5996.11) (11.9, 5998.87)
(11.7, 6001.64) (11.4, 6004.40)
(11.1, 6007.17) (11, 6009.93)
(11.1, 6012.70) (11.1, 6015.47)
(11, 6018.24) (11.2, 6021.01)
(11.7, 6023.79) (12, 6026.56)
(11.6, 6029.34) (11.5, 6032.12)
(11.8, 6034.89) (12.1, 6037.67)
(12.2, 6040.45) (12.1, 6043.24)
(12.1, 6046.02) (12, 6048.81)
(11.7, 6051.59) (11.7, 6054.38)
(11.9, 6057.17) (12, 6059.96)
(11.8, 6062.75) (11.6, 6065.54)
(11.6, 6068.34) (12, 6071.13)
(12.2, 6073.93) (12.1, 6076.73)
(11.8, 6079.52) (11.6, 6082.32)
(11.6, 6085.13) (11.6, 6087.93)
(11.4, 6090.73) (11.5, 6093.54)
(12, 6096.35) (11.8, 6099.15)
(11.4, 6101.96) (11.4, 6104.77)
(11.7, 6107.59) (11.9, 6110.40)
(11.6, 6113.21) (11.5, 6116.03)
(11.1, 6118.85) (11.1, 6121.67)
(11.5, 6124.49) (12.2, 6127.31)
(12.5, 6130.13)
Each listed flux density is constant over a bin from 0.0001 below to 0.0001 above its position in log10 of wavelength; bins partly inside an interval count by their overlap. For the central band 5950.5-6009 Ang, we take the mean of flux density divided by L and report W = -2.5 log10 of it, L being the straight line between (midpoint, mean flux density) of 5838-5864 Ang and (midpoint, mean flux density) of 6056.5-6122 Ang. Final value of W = 0.02 mag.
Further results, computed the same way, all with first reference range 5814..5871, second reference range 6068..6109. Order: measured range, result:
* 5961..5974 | 0.02 mag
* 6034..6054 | -0.03 mag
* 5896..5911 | 0.08 mag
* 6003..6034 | 0.03 mag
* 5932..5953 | 0.00 mag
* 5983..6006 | 0.01 mag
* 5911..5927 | 0.01 mag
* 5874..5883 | 0.01 mag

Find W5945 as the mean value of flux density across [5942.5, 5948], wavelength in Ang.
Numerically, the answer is 11.5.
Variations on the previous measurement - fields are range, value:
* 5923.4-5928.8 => 11.6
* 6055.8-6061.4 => 12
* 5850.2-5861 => 11.4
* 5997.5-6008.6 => 11.5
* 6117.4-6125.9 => 11.2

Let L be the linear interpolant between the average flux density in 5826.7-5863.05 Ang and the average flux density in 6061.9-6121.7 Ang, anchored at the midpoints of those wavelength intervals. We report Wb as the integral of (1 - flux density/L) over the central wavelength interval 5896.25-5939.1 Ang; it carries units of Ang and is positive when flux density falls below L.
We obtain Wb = 1.4 Ang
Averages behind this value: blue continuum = 11.7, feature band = 11.3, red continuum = 11.7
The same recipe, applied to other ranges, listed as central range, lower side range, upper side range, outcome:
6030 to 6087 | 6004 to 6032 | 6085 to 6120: -2.08 Ang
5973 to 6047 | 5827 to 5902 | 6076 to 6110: -0.72 Ang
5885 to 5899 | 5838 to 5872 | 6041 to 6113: 3.11 Ang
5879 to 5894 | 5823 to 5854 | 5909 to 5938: 2.07 Ang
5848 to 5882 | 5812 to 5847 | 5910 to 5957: 0.38 Ang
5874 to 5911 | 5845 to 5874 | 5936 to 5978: 3.28 Ang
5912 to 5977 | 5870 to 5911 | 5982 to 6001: -2.18 Ang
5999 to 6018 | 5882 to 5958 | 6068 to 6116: 0.19 Ang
